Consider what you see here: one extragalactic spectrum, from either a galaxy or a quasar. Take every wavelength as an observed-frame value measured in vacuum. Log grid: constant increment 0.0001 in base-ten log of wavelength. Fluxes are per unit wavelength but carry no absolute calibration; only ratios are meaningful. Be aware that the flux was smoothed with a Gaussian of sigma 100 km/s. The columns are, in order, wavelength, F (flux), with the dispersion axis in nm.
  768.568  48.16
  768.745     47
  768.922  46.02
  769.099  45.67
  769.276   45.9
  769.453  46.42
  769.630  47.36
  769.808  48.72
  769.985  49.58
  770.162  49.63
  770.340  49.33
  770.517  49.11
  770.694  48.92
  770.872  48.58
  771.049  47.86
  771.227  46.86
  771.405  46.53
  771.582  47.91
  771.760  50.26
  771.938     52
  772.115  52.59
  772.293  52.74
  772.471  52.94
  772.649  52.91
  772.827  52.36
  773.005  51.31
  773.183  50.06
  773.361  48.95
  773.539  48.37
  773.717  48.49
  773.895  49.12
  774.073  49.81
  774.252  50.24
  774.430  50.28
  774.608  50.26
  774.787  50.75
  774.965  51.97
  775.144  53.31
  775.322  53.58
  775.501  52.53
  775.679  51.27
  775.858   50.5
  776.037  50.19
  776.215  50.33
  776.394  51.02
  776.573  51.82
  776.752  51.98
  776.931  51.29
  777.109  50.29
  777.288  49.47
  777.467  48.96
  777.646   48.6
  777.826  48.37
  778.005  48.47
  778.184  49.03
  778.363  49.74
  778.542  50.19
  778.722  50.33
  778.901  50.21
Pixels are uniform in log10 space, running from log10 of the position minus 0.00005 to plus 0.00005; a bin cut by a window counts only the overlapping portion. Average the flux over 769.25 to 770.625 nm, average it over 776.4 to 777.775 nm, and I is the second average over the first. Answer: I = 1.04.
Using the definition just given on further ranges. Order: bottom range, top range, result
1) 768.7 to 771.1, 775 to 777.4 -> 1.07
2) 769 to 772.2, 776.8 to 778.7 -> 1.02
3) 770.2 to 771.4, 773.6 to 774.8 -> 1.03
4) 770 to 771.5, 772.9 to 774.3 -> 1.02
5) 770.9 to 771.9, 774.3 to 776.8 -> 1.07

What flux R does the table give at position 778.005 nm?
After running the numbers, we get 48.47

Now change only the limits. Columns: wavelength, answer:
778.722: 50.33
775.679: 51.27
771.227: 46.86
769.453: 46.42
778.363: 49.74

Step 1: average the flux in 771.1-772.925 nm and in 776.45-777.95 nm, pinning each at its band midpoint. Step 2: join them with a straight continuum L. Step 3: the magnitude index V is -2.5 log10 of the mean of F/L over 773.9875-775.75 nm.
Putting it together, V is -0.023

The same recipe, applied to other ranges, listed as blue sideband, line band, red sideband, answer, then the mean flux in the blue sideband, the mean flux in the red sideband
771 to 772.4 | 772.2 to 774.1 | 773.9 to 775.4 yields -0.01 mag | 49.7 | 51.1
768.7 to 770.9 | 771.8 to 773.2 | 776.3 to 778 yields -0.07 mag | 47.9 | 50.1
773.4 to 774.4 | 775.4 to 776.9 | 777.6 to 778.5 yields -0.05 mag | 49.3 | 48.9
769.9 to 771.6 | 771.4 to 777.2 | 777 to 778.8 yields -0.04 mag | 48.5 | 49.4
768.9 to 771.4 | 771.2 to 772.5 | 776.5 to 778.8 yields -0.04 mag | 47.9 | 49.9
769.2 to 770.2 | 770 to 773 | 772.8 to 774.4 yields -0.03 mag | 47.9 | 49.8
